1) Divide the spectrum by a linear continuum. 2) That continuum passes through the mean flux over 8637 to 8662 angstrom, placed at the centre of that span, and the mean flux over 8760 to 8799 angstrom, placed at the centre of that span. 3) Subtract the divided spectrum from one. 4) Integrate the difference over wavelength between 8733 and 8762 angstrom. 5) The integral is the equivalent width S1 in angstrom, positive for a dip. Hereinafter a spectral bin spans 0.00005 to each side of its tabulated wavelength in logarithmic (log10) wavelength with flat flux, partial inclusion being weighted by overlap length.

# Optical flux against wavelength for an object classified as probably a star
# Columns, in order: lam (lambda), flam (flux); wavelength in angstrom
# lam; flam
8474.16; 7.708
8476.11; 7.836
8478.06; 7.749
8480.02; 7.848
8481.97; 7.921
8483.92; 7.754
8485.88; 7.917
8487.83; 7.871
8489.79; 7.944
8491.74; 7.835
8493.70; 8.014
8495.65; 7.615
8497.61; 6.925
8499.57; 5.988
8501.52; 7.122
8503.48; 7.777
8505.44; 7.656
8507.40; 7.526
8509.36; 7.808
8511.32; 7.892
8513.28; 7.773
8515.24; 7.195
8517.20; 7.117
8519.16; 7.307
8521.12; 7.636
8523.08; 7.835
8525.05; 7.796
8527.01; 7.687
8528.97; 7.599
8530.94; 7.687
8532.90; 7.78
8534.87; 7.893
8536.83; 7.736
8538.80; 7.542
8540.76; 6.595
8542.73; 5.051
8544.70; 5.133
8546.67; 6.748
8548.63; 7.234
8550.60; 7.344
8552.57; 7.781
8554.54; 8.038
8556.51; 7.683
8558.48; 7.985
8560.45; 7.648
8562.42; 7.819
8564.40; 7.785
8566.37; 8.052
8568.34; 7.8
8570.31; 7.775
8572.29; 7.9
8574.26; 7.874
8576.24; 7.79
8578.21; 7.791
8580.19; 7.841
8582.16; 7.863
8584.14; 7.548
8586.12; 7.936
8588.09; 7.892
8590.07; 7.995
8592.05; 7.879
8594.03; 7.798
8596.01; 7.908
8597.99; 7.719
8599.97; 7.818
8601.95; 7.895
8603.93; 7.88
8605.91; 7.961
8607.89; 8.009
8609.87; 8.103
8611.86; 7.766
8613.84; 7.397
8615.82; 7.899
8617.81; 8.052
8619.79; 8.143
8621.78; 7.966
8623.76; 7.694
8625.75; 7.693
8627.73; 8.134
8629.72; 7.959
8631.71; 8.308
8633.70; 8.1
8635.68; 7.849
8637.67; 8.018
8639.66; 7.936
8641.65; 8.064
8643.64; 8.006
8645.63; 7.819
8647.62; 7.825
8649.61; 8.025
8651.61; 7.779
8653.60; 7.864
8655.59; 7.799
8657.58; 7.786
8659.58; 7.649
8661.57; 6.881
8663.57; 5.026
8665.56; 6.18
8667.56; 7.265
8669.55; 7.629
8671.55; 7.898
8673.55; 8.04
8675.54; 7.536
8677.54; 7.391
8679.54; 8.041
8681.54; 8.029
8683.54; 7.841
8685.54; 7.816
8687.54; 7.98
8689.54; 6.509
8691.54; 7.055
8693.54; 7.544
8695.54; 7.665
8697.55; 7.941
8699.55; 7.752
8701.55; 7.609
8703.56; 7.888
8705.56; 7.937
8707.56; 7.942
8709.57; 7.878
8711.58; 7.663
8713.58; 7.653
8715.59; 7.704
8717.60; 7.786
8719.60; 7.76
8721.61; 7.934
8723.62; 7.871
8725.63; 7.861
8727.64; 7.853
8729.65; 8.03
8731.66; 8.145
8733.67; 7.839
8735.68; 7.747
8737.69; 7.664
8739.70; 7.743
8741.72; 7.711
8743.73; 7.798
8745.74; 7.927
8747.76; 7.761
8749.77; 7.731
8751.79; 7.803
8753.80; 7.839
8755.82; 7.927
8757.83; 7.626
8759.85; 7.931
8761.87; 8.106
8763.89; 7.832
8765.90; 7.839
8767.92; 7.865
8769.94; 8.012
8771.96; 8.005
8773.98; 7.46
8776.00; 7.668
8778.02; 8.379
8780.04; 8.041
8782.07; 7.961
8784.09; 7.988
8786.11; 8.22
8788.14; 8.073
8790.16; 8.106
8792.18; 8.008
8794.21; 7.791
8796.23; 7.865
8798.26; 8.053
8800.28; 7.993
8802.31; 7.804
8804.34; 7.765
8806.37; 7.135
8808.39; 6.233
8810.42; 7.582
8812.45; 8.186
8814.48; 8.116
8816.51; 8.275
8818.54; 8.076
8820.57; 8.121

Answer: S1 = 0.5 angstrom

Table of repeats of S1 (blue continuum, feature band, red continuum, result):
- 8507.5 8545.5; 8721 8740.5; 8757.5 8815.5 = -0.3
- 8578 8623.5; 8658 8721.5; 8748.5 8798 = 2.9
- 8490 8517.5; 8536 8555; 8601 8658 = 1.8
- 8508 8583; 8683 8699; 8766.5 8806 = 0.5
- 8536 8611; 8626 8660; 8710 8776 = -1.1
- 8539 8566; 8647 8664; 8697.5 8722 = 0.2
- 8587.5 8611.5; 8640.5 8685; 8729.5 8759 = 1.7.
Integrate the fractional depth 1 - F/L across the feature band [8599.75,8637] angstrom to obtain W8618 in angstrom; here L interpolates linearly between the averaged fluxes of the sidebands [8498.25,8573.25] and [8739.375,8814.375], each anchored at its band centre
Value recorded -1.8 angstrom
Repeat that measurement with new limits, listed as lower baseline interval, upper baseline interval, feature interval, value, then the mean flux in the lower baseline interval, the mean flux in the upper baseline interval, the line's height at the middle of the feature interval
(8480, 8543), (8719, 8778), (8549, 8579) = -0.77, 7.53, 7.85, 7.6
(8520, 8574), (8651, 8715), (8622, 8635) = -0.80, 7.47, 7.55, 7.52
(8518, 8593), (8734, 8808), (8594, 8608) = -0.46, 7.56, 7.85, 7.62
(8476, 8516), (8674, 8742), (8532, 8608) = 0.56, 7.61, 7.75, 7.66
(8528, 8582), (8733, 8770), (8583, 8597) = -0.57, 7.48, 7.82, 7.54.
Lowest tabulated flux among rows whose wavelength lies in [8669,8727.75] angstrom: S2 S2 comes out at 6.509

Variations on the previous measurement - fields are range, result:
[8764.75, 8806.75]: 7.135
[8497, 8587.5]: 5.051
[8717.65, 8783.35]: 7.46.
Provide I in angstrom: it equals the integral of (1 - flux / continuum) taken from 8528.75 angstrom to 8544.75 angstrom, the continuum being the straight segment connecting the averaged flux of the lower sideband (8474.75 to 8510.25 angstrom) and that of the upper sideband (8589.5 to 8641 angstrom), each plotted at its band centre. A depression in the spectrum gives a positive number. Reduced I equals 1.3 angstrom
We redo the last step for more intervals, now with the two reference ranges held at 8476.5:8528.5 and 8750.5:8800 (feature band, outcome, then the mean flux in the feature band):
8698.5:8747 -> 0.30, 7.82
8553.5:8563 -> -0.21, 7.84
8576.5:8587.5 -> -0.15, 7.8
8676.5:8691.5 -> 0.39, 7.62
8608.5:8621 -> -0.26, 7.9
